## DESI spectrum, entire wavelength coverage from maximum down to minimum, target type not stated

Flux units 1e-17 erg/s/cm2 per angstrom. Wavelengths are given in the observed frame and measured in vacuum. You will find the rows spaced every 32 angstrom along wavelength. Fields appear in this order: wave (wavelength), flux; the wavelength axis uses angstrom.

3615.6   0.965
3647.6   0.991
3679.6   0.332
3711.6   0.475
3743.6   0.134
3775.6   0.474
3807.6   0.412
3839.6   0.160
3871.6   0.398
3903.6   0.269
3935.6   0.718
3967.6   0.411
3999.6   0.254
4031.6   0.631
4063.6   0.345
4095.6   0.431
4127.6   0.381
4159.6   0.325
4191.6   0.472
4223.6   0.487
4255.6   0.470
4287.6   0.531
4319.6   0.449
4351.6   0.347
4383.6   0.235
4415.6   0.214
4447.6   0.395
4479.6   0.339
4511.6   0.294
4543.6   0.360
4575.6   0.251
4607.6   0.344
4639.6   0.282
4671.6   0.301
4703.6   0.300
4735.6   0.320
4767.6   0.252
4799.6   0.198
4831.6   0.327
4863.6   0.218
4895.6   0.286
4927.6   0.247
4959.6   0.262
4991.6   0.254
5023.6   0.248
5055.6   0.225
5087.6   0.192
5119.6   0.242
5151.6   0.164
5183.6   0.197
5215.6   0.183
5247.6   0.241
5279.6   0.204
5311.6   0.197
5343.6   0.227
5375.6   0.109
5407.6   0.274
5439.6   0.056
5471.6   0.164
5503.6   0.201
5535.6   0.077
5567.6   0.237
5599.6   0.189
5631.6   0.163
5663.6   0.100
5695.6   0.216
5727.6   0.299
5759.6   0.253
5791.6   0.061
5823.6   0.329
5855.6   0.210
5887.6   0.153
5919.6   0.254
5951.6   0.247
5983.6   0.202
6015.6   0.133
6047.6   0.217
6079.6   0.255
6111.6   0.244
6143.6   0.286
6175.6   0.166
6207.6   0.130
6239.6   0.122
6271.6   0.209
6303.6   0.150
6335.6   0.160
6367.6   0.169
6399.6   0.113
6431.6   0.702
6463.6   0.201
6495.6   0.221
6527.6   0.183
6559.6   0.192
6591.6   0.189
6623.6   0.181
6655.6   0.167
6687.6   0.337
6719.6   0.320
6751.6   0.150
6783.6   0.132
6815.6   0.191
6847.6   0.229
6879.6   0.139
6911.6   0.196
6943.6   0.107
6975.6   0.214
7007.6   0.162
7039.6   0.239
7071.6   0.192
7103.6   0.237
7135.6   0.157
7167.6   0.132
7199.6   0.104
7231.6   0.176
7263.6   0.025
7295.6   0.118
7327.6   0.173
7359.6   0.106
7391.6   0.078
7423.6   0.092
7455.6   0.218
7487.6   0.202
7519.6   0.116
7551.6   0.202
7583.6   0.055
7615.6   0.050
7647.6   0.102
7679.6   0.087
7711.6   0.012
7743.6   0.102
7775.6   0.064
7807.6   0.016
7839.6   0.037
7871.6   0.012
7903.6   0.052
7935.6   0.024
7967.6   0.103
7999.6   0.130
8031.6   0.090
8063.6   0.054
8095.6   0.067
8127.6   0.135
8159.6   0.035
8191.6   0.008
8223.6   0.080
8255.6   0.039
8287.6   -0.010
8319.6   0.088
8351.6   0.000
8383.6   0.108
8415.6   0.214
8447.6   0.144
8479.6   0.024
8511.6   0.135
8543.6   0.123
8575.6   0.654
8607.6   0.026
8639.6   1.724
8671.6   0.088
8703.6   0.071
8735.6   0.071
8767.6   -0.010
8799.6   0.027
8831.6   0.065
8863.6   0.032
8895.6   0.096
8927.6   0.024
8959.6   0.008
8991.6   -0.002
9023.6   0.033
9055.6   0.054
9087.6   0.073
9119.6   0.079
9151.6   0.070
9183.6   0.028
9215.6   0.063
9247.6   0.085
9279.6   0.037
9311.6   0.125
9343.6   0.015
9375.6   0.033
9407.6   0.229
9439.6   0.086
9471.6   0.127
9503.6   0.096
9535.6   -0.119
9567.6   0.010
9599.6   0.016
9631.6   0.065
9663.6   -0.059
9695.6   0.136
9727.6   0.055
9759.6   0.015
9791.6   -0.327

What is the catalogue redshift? 0.728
